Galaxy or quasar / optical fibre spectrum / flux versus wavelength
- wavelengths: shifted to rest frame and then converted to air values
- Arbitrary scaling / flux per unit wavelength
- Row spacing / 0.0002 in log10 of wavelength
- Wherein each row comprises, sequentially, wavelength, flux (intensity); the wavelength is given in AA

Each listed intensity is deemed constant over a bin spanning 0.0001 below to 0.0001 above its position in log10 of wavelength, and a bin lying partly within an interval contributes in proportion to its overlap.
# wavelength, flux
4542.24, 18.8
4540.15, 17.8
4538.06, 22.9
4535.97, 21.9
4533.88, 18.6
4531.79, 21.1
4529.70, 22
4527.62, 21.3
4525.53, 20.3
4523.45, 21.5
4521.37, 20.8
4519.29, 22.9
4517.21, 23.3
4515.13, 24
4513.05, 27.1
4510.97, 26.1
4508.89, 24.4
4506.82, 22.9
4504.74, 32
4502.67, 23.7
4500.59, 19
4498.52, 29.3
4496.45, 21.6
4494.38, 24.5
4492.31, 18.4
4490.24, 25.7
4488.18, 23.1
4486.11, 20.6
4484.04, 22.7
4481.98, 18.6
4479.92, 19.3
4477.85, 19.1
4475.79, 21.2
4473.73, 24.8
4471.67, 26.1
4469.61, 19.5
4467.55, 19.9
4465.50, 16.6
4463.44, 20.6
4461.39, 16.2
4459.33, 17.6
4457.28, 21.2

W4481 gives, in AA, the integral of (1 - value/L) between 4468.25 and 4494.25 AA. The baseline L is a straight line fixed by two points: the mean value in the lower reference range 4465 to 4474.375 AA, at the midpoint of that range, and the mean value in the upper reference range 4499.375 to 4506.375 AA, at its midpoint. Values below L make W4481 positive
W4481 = 1.1 AA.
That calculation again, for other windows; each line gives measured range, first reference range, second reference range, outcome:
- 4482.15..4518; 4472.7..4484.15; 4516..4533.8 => -4.67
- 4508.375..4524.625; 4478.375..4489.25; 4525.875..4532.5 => -1.93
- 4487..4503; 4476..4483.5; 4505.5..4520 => -0.96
